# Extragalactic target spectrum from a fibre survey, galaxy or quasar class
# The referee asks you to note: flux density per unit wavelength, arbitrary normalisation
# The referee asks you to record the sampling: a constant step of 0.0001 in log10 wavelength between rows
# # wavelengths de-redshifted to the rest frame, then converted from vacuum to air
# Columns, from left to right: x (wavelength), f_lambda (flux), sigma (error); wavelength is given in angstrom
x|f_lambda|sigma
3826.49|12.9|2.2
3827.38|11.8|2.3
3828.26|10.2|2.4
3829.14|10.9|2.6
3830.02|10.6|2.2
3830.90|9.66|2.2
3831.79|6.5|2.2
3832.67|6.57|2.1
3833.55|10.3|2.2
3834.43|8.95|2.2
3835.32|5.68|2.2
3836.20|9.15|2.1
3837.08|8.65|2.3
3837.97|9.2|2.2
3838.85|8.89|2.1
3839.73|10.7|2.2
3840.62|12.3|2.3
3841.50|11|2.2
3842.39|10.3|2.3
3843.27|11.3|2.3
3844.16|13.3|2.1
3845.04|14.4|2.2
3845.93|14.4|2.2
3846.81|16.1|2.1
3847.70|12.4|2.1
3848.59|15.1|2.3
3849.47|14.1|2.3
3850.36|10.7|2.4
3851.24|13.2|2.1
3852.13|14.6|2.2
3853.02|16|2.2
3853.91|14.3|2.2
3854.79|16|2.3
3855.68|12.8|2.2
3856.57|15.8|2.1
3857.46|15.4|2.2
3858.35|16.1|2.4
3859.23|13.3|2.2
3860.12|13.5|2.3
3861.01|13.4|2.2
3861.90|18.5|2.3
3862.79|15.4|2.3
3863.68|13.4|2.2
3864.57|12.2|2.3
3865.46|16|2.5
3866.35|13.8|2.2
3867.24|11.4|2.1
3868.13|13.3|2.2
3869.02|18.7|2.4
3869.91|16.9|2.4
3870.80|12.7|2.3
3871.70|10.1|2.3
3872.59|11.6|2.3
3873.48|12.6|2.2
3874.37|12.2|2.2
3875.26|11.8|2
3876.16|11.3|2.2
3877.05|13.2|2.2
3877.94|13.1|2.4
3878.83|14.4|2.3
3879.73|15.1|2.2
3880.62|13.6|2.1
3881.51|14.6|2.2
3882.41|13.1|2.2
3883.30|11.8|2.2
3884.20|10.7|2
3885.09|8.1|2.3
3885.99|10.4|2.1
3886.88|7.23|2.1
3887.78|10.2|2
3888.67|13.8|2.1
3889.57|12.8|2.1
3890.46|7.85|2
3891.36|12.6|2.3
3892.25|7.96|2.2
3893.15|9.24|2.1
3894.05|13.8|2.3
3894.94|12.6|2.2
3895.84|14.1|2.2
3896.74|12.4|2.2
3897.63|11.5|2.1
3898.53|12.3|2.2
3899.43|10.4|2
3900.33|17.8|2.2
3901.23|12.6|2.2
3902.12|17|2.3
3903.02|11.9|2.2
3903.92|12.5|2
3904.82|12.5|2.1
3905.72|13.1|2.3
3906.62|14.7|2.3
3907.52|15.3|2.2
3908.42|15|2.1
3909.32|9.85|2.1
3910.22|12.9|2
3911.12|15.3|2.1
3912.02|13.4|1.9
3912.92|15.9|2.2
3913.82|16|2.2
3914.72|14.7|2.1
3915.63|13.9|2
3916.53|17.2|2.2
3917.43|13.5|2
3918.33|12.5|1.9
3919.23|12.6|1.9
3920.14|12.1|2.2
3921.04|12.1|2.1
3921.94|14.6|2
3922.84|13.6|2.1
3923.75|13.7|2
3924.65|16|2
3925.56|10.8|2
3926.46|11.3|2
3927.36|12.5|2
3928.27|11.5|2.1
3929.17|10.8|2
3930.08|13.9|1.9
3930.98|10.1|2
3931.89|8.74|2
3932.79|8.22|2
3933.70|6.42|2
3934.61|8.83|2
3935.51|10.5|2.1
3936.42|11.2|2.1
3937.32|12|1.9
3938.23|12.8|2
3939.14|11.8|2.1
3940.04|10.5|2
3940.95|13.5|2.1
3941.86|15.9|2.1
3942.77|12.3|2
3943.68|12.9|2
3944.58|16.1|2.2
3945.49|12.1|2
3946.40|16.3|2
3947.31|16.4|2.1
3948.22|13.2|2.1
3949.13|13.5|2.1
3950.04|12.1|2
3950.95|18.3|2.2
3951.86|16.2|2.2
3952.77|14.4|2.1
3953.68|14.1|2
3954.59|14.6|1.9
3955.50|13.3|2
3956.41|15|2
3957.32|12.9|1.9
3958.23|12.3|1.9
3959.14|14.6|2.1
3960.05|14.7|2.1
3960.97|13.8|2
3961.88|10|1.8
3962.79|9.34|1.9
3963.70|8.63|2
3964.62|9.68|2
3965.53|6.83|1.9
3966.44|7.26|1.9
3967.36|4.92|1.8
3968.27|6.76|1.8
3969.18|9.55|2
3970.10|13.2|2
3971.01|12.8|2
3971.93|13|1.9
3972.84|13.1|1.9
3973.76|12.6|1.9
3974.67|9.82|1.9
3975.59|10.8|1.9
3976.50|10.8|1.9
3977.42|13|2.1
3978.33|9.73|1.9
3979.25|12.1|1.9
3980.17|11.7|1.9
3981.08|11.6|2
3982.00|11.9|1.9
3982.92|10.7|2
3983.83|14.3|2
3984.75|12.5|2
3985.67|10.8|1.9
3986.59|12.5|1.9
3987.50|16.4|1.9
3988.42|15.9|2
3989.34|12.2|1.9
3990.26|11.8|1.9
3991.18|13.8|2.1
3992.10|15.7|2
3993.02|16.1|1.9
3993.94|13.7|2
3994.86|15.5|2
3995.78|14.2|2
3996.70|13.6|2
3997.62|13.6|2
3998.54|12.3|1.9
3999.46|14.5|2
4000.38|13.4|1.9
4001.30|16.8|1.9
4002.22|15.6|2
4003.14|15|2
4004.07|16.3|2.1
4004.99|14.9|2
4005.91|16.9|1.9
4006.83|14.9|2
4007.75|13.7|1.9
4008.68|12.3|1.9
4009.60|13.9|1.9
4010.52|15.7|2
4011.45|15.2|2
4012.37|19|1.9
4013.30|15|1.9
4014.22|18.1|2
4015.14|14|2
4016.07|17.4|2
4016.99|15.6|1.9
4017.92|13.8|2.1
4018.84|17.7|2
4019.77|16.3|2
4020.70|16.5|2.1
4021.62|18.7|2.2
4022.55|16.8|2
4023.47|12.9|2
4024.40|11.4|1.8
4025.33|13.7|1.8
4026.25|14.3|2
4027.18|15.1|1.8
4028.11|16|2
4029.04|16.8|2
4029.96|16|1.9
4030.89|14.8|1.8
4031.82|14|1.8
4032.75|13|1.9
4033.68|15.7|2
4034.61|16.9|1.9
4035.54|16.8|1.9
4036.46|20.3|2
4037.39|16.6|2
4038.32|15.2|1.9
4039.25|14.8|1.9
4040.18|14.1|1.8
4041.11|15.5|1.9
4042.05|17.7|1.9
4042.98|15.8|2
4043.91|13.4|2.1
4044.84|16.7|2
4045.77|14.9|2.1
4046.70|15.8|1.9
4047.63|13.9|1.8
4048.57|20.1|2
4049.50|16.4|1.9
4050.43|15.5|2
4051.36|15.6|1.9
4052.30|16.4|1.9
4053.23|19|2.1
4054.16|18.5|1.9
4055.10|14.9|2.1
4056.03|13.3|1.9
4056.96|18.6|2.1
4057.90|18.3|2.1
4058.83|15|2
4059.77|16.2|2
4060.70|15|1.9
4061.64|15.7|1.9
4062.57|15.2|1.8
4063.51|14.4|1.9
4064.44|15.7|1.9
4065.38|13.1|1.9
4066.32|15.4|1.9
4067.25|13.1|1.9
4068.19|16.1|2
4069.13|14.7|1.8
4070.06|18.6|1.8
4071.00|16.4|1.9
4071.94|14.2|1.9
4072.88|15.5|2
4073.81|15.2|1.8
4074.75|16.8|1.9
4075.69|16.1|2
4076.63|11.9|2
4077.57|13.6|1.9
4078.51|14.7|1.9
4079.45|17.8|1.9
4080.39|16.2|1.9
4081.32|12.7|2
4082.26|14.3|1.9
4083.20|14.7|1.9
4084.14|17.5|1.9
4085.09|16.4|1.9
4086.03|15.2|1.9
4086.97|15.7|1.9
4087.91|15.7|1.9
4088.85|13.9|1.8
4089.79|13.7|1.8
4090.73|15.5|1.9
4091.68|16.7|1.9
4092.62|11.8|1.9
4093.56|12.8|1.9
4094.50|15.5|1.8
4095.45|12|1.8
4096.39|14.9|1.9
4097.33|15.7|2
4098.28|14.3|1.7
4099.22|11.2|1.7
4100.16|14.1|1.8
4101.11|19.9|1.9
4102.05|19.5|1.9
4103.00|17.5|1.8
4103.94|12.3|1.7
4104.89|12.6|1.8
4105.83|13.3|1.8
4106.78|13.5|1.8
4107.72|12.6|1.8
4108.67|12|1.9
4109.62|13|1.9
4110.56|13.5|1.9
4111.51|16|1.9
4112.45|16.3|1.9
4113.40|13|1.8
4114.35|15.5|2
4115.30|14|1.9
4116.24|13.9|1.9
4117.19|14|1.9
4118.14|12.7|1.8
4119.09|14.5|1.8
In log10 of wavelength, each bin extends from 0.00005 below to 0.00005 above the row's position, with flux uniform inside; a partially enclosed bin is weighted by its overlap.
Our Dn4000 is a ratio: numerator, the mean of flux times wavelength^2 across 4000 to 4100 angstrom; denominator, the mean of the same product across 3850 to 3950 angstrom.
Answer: 1.3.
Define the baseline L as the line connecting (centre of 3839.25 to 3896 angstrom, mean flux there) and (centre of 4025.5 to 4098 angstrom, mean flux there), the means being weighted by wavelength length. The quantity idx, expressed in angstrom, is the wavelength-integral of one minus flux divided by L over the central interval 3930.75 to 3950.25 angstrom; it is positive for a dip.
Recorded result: 2.6 angstrom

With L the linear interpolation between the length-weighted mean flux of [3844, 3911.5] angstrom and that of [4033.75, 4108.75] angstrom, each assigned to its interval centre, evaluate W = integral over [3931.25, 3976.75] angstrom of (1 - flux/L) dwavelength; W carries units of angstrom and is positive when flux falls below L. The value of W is 6.8 angstrom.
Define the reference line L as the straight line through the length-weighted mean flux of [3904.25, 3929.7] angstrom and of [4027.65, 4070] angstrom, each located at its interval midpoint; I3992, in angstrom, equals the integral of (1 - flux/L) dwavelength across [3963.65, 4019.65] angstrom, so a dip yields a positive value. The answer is 5.99 angstrom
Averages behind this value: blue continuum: 13.5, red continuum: 15.8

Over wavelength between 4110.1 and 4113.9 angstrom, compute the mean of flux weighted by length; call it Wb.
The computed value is 14.7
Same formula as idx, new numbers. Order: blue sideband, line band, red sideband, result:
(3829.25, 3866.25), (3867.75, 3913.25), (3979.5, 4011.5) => 0.69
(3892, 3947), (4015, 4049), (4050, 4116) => -3.09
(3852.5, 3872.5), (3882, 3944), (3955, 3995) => 4.55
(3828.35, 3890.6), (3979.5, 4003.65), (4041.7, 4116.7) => 0.66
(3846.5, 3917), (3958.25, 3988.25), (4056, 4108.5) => 5.99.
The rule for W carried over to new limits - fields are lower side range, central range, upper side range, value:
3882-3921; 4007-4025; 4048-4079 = -0.8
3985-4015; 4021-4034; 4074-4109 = -0.2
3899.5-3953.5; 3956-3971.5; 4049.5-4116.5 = 3.3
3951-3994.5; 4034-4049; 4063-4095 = -2.2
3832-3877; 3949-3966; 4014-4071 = 1.8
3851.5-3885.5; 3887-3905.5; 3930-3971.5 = 1.3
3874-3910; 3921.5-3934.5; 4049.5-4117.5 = 1.4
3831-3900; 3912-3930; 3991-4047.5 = 0.0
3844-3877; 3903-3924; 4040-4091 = 0.9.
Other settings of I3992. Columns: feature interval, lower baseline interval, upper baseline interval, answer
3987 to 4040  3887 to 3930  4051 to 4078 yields -1.7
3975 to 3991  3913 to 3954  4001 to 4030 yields 2.4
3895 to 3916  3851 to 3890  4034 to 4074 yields 0.3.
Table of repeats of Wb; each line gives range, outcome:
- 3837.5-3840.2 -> 9.6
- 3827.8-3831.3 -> 10.4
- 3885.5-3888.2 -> 9.23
